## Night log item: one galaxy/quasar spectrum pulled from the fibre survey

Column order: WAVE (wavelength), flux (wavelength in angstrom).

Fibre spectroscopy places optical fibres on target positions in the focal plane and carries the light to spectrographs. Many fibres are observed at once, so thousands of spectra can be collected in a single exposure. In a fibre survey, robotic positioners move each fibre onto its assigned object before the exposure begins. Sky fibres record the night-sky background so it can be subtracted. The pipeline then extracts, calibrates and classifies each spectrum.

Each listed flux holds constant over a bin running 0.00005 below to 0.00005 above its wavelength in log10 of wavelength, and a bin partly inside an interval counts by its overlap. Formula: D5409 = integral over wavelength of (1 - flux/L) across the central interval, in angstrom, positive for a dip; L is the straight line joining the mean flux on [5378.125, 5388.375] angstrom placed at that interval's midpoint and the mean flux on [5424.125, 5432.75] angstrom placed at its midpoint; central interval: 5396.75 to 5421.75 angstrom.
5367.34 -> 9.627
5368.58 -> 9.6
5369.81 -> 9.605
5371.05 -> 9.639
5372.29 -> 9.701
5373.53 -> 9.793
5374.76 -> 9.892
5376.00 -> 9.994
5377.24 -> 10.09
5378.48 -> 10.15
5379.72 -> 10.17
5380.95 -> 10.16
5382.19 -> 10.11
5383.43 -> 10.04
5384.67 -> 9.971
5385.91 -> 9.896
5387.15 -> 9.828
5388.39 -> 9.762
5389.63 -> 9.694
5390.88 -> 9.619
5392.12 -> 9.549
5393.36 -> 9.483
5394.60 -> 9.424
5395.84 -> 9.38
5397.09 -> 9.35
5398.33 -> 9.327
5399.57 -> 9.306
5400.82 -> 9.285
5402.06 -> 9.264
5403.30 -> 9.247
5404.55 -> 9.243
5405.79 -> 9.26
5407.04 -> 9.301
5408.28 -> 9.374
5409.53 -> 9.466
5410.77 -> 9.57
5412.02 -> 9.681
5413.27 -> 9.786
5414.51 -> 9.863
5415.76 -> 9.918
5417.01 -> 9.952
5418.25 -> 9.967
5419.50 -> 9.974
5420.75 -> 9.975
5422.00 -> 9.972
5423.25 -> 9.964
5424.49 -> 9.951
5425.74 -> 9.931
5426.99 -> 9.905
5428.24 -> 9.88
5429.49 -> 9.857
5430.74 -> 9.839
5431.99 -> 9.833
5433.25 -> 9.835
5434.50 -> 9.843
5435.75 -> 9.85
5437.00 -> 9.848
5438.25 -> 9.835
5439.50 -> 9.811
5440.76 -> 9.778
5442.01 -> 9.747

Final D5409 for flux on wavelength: 0.9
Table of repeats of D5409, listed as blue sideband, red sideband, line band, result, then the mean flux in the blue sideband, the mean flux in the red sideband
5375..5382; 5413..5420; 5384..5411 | 1.43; 10.1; 9.92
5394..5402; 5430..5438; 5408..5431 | -0.48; 9.34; 9.84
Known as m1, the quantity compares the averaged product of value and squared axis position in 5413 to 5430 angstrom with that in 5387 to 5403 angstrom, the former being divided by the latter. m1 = 1.1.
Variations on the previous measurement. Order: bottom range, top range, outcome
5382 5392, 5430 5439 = 1.02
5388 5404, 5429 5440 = 1.06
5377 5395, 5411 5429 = 1.02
